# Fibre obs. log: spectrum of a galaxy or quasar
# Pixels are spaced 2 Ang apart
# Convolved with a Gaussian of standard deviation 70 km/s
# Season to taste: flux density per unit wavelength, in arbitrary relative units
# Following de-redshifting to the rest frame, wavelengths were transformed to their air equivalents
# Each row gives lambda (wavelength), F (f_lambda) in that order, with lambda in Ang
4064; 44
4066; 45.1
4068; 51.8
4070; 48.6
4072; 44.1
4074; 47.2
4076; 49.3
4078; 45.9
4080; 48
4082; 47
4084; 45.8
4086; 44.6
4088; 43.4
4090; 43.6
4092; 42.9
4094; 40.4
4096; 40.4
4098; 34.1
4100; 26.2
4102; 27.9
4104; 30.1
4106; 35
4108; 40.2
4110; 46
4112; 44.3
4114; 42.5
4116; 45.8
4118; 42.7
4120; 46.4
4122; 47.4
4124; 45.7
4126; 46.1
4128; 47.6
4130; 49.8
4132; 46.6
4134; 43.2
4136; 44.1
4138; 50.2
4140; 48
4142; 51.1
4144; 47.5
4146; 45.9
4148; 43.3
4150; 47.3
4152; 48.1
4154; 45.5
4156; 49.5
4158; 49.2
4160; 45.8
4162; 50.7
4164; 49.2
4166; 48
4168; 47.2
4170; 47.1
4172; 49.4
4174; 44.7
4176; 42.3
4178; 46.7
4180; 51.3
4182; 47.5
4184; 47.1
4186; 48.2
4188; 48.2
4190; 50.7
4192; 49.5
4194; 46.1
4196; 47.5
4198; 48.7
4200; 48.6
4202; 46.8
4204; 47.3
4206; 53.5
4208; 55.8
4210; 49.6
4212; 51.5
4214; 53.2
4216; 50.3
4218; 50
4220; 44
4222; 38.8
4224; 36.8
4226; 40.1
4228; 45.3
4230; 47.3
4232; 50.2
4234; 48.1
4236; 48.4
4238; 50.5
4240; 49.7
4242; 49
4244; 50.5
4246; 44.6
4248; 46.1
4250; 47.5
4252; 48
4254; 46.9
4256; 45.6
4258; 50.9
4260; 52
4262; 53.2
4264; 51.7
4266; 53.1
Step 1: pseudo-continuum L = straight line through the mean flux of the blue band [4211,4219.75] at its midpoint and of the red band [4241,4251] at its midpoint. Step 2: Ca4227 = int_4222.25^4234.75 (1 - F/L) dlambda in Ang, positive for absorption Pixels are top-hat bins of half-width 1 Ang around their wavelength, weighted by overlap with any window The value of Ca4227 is 1.3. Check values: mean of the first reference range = 50.6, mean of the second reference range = 47.5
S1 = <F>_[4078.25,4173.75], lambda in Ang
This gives 44.5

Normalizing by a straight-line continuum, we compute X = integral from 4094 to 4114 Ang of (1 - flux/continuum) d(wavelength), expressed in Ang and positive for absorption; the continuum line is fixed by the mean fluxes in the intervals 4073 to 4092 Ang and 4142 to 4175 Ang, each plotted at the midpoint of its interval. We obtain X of 4.2 Ang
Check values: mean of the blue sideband 45.9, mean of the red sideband 47.5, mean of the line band 36.6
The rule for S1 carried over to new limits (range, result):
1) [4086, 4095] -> 42.8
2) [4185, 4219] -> 49.7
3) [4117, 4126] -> 45.6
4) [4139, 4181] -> 47.5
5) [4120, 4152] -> 46.9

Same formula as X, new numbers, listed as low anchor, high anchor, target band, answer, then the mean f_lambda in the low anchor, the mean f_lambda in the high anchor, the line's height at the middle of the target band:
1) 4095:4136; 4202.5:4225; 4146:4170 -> -1.69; 41.5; 48.2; 44.4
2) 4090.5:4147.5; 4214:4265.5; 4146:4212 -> -4.34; 42.8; 47.6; 45.2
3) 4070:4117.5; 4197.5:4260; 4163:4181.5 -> -0.83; 41.7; 47.9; 45.3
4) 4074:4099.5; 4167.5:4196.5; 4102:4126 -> 1.51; 43.6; 47.6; 44.7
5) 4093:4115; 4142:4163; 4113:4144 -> -3.12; 37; 47.5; 42.3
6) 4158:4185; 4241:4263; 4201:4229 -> 0.42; 47.5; 48.6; 48.1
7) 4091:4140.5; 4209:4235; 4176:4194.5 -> -1.27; 42.1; 46.6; 45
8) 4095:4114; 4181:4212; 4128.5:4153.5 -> -3.44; 36.4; 49.1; 41.4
